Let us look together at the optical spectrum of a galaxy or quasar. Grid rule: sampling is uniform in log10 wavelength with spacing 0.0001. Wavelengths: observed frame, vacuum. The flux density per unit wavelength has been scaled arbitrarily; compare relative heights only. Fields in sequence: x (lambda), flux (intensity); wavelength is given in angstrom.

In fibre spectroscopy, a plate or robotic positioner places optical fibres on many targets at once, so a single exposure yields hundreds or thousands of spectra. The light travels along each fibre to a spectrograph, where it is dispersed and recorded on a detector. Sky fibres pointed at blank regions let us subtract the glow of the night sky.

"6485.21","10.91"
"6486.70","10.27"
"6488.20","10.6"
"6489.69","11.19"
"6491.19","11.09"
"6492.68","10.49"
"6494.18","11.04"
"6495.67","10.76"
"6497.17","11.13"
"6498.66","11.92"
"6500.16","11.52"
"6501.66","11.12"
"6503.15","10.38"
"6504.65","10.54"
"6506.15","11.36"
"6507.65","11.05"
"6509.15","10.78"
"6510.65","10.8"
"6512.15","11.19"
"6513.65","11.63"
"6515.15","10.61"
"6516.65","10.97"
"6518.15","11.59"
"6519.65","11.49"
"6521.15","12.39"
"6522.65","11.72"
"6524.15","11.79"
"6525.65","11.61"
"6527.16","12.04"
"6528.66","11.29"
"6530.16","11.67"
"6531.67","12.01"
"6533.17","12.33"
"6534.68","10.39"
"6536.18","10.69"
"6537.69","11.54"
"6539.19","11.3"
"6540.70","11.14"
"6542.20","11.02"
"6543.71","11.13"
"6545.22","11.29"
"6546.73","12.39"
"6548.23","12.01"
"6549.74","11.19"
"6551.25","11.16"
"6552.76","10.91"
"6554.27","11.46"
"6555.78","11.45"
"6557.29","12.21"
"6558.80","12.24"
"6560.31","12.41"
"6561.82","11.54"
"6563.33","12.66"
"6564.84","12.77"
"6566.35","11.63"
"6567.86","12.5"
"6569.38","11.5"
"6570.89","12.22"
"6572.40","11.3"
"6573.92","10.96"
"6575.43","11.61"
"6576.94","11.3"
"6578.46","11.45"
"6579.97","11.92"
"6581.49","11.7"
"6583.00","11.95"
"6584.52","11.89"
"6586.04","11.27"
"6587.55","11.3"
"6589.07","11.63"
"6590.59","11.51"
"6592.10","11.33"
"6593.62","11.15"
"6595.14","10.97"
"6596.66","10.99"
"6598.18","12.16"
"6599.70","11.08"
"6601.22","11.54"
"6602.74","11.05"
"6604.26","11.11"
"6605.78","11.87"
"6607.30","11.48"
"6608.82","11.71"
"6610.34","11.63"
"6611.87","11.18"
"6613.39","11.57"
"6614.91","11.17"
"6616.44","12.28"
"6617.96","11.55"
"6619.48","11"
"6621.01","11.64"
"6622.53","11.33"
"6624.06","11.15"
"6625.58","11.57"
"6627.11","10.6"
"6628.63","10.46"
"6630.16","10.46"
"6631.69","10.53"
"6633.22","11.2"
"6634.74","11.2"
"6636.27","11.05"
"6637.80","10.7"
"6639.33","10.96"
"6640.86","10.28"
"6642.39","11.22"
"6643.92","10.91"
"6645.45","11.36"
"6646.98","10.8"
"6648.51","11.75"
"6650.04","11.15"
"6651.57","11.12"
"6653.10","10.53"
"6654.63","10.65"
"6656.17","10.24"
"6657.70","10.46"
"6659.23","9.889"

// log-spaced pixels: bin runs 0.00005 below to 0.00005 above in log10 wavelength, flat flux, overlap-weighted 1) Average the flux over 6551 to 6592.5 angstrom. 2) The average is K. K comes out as 11.7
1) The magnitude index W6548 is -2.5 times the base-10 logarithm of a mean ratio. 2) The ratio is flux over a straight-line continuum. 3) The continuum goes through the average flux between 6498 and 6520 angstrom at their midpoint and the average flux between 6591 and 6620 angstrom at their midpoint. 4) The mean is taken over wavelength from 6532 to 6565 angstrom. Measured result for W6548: -0.03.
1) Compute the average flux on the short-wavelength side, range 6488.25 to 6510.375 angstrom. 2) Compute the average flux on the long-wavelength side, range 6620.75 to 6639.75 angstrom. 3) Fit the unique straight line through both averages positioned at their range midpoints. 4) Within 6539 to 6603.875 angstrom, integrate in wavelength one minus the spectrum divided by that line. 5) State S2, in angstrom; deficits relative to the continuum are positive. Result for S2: -3.53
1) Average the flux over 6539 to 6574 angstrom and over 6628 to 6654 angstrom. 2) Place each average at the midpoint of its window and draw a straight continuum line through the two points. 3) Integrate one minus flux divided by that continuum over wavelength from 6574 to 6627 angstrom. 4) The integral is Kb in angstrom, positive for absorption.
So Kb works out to -0.75 angstrom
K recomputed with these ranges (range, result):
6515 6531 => 11.6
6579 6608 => 11.5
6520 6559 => 11.5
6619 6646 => 11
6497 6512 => 11.1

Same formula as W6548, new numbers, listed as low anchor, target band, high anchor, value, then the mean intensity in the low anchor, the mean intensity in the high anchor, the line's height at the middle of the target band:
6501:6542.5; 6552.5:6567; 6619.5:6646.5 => -0.07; 11.3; 11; 11.2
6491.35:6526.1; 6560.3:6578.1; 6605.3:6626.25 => -0.04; 11.2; 11.5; 11.4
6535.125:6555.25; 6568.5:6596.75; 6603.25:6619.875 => -0.01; 11.3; 11.5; 11.4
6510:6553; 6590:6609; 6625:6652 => -0.02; 11.4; 11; 11.1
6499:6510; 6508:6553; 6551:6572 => 0.00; 11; 11.9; 11.4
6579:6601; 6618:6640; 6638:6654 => 0.01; 11.5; 11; 11.1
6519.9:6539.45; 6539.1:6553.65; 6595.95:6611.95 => 0.02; 11.6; 11.4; 11.6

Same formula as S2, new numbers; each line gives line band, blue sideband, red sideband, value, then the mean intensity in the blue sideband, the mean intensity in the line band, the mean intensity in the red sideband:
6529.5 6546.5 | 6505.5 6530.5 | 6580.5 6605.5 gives 0.09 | 11.4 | 11.3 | 11.4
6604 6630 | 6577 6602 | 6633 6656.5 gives -0.31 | 11.5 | 11.4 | 11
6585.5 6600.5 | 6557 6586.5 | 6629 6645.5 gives 0.25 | 11.9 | 11.3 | 10.9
